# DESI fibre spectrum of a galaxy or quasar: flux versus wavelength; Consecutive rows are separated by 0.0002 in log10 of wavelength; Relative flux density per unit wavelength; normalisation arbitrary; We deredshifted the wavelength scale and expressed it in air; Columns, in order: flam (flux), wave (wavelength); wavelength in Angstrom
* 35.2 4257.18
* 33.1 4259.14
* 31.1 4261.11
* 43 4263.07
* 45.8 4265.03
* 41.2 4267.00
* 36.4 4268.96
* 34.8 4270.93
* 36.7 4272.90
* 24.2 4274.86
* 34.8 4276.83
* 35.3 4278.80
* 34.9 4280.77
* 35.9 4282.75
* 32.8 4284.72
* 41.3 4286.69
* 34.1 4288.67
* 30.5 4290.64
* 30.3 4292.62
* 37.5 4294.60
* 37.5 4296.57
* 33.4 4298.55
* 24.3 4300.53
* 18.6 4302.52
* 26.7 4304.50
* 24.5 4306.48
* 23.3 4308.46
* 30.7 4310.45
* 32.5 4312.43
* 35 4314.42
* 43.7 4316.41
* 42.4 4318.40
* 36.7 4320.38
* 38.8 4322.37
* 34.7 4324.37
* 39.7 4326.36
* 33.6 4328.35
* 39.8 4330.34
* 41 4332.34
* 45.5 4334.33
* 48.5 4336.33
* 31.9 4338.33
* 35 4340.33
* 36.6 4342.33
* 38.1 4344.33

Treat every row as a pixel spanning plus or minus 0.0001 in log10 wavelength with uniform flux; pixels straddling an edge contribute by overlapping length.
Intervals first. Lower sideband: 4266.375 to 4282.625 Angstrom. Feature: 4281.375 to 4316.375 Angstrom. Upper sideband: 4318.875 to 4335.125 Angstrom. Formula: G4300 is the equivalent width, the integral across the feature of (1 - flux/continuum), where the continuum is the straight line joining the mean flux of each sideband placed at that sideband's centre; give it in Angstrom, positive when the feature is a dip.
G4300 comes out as 4.8 Angstrom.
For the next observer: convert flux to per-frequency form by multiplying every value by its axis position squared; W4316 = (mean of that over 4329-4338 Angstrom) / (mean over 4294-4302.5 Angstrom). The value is 1.38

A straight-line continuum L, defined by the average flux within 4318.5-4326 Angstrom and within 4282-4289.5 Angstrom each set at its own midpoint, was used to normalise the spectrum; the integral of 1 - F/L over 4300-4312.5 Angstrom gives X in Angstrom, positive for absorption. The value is 3.93 Angstrom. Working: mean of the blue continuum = 36.1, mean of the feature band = 25.4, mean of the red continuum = 37.7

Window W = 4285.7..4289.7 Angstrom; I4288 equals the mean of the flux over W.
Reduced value 37.6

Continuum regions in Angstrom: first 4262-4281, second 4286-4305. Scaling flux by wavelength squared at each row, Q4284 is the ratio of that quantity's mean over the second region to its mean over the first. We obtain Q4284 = 0.86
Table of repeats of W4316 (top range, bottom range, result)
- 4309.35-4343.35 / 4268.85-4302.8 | 1.17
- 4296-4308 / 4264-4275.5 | 0.74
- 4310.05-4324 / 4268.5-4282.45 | 1.12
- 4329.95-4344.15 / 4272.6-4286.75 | 1.20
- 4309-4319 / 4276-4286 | 1.05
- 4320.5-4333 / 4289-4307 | 1.29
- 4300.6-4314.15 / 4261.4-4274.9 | 0.71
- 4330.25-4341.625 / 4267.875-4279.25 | 1.23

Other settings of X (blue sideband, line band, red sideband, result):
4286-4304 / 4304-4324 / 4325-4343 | 0.98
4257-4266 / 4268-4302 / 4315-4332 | 4.06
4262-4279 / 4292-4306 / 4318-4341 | 3.08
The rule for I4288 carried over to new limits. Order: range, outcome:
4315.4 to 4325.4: 39.2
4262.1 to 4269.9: 41.6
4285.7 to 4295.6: 34.8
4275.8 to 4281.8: 34.9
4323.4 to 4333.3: 37.8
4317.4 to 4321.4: 39.6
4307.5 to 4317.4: 33.1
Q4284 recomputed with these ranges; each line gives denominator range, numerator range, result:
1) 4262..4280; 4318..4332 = 1.05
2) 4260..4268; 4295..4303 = 0.75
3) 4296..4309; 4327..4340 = 1.51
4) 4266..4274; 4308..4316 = 0.87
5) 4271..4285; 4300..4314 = 0.79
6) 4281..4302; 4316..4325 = 1.19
